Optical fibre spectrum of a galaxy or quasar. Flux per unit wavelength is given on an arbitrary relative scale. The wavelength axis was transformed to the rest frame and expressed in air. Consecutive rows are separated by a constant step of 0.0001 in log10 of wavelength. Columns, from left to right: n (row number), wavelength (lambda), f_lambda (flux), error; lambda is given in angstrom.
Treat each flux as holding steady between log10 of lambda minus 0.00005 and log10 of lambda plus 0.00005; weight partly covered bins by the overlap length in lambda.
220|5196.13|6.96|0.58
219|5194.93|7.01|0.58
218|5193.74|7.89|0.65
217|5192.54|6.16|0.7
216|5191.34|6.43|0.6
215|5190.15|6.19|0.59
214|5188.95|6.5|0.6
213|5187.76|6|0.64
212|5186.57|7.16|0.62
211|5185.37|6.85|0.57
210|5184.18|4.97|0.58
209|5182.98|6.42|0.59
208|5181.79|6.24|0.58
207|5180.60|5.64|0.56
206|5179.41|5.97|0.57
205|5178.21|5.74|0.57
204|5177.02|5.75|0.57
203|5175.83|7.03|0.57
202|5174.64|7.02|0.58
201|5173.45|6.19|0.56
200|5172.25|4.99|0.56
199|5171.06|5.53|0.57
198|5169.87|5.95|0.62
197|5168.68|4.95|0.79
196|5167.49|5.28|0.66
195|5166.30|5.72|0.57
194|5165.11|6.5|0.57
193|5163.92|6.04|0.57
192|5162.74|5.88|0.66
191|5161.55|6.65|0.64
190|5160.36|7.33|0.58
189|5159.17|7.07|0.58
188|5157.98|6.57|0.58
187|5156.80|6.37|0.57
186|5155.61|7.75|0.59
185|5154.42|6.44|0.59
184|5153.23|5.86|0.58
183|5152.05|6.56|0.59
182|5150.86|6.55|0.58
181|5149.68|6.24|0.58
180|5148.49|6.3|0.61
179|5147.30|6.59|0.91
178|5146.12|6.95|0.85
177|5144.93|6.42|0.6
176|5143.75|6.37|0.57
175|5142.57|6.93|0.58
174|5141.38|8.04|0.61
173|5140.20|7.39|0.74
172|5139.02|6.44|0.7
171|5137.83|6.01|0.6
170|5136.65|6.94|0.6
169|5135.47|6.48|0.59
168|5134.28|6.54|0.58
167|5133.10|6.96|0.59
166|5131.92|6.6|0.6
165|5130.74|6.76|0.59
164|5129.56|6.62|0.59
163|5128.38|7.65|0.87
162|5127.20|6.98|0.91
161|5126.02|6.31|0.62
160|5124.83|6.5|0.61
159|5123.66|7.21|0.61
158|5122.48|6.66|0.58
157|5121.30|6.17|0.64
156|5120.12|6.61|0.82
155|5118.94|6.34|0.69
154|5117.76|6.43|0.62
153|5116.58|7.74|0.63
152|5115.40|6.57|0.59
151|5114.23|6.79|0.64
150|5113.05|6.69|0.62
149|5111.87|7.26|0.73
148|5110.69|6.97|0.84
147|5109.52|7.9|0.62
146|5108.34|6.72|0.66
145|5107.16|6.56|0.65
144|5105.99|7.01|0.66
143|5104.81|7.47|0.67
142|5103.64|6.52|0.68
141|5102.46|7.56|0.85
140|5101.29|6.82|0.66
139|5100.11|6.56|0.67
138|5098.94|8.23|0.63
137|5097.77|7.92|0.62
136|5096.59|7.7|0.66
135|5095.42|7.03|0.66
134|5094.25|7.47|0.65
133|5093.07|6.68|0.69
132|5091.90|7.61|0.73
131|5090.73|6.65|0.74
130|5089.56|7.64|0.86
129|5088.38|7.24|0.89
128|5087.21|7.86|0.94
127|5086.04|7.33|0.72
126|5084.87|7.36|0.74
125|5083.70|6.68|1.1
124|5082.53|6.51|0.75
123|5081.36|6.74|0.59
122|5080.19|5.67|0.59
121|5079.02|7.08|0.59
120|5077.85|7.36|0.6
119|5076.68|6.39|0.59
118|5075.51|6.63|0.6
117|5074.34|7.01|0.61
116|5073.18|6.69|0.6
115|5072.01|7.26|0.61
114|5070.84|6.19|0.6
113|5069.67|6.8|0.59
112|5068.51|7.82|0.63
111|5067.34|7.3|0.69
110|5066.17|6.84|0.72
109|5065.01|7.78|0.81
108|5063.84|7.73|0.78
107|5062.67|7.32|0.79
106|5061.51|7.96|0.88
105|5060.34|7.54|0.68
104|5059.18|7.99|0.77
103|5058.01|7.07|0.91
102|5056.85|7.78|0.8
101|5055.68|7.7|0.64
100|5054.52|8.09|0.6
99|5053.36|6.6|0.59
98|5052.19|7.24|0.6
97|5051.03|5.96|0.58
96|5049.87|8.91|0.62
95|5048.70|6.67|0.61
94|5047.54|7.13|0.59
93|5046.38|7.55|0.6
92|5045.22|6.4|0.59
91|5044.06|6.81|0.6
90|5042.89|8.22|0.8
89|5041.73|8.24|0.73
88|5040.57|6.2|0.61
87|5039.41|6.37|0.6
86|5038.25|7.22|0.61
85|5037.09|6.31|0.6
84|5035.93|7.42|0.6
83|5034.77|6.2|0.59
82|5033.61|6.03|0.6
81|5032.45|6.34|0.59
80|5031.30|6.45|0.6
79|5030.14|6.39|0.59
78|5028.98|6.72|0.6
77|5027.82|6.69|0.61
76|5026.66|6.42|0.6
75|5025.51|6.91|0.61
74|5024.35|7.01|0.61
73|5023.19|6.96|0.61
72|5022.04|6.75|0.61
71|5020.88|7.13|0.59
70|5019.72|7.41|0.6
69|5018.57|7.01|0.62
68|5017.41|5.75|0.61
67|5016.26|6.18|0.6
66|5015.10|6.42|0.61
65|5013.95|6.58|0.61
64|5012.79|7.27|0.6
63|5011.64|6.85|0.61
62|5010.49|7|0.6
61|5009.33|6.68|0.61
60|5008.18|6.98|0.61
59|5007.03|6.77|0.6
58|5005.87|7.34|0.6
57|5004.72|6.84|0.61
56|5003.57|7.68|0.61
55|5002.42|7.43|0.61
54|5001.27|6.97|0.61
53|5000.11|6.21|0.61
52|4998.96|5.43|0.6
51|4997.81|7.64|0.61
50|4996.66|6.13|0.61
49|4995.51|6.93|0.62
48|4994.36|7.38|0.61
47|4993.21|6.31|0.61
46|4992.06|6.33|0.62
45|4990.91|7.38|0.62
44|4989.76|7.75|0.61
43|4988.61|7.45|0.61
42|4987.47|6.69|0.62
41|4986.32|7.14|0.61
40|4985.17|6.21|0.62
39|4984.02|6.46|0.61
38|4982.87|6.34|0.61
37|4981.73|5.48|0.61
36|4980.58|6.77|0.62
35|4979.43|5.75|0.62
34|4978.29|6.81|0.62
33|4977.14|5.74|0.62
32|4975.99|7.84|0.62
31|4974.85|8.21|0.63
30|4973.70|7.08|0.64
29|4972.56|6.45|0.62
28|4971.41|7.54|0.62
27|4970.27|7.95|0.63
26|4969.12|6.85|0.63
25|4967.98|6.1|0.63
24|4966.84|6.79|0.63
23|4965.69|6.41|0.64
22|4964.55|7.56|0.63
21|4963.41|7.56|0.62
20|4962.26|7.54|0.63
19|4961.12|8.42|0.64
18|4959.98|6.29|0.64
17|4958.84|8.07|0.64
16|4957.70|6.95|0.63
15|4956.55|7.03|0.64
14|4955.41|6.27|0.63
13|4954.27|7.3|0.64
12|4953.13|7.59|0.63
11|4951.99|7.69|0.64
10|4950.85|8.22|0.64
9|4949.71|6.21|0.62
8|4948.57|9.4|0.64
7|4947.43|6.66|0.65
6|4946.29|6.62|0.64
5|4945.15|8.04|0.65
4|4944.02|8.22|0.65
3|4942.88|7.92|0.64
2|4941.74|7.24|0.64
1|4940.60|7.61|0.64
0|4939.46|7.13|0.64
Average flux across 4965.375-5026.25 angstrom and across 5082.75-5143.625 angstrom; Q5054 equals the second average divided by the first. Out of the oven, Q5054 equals 1.03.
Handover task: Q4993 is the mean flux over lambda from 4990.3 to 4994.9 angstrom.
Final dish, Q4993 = 6.85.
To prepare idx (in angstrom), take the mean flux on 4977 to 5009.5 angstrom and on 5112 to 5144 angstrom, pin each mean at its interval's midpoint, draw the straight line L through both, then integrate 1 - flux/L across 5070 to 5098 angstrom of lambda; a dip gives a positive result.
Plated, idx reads -1.0 angstrom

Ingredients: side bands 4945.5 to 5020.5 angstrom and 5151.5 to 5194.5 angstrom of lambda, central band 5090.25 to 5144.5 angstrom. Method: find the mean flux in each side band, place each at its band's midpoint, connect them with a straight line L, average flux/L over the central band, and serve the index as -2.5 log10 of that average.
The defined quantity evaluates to -0.08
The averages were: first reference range 6.96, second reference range 6.27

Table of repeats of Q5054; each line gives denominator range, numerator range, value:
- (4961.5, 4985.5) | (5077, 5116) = 1.04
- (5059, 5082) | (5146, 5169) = 0.90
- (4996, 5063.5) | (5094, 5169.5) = 0.97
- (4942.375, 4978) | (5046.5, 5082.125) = 0.98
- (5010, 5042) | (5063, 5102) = 1.06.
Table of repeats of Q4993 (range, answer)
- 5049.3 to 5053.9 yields 7.18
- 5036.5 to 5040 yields 6.64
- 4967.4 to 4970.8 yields 6.96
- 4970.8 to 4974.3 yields 7.04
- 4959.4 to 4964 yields 7.46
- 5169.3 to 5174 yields 5.65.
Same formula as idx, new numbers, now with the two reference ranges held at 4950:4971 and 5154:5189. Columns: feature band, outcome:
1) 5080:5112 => -2.8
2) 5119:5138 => -0.8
